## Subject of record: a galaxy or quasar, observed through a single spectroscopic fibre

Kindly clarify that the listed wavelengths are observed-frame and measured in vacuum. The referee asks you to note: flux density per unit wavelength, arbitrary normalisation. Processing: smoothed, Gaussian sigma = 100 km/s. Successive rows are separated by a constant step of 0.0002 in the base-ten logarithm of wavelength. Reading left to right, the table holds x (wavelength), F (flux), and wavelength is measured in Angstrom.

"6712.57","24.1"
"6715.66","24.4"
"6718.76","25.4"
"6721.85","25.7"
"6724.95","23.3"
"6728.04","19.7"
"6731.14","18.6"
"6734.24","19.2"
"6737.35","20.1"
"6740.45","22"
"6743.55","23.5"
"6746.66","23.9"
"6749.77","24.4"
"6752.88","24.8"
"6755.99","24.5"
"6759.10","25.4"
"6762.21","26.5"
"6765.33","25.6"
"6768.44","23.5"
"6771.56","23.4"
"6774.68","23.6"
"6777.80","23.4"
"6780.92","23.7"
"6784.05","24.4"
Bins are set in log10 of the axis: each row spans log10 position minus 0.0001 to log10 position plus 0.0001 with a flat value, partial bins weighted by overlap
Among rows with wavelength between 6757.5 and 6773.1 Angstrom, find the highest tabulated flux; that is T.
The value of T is 26.5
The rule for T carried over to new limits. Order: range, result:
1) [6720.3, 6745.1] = 25.7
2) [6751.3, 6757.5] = 24.8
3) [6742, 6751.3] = 24.4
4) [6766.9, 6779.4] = 23.6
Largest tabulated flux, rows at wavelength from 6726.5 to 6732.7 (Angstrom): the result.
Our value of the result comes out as 19.7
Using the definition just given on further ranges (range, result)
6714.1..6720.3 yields 25.4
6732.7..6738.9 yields 20.1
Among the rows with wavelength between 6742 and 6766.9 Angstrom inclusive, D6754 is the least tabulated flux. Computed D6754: 23.5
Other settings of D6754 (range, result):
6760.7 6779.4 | 23.4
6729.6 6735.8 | 18.6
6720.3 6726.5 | 23.3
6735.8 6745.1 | 20.1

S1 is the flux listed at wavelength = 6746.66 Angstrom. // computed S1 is 23.9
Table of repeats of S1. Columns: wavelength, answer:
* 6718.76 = 25.4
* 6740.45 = 22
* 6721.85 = 25.7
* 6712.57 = 24.1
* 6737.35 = 20.1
